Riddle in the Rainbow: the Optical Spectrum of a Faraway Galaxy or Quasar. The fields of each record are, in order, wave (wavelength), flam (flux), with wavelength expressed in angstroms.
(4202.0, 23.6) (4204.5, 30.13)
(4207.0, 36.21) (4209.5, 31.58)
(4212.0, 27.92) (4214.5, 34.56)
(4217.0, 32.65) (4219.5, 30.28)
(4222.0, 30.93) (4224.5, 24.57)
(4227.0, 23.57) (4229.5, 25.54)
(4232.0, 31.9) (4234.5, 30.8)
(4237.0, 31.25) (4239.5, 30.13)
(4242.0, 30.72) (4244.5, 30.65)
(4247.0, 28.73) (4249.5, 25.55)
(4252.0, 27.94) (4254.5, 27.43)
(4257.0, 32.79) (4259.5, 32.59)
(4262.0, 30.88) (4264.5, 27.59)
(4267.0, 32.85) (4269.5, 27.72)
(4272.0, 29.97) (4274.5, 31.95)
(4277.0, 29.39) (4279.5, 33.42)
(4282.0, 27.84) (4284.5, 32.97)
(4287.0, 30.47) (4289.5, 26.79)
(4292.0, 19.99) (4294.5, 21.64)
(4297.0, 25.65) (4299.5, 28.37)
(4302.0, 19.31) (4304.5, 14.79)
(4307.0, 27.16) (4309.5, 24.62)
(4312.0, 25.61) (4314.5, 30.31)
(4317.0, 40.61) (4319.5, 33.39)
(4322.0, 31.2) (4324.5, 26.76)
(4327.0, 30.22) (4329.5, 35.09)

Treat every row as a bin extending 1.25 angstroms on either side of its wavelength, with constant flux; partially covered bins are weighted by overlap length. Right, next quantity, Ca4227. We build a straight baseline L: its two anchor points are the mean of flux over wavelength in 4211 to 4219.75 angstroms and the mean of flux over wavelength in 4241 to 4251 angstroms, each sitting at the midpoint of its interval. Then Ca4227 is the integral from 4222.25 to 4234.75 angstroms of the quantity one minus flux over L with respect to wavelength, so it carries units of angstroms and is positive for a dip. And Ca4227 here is 1.27 angstroms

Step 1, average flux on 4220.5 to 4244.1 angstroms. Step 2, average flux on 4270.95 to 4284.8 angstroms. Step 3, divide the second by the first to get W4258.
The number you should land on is 1.1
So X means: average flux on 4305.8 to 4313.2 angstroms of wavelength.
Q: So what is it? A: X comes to 25.8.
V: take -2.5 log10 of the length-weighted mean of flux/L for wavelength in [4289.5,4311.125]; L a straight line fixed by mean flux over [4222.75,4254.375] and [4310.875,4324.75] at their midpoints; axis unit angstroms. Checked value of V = 0.32 mag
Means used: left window 28.4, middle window 23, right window 31.7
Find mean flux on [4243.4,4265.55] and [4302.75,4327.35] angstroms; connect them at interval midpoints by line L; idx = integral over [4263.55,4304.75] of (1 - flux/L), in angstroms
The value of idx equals 2.0 angstroms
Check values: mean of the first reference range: 29.4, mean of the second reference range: 28.2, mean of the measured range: 27.4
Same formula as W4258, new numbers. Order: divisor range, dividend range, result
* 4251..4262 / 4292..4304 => 0.75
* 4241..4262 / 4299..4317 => 0.85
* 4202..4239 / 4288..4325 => 0.88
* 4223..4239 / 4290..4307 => 0.79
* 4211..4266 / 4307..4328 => 1.02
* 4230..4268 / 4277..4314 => 0.86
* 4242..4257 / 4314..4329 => 1.13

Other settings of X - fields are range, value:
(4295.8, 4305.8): 22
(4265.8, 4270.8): 30.3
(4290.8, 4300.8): 23.9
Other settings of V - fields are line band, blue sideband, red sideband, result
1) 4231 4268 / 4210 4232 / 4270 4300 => -0.05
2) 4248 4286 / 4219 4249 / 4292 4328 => -0.08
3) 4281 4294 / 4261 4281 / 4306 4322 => 0.12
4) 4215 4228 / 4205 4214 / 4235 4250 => 0.09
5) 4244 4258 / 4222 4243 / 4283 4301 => -0.03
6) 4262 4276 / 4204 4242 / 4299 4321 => -0.06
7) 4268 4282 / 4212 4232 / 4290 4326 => -0.11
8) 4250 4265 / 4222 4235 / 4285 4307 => -0.15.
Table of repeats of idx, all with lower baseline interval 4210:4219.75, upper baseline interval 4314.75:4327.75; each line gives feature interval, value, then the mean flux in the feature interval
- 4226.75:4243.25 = 1.14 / 29.5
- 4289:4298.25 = 2.56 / 23.3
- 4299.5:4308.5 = 2.95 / 21.6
